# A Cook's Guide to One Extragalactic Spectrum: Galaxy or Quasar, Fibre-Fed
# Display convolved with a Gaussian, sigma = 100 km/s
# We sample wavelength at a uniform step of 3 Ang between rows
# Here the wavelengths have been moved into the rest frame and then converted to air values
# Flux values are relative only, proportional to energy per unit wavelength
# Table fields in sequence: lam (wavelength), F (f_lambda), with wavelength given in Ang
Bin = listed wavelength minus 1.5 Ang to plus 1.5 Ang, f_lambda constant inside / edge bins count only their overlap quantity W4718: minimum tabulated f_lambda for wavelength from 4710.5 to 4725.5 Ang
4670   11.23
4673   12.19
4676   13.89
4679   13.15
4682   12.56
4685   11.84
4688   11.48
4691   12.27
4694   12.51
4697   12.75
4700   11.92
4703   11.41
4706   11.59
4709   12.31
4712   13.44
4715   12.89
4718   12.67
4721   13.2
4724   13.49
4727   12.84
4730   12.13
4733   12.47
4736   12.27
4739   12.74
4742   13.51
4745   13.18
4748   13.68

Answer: 12.67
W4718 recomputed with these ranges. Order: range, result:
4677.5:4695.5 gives 11.48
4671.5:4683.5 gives 12.19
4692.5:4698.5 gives 12.51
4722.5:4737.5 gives 12.13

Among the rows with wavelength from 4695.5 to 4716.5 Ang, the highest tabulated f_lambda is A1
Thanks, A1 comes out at 13.44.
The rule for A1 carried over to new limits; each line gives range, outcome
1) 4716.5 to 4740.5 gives 13.49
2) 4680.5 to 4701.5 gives 12.75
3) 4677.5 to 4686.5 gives 13.15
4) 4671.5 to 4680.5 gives 13.89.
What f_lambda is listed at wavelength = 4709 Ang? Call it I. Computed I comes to 12.31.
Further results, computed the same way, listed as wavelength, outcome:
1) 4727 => 12.84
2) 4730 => 12.13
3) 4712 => 13.44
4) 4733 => 12.47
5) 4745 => 13.18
